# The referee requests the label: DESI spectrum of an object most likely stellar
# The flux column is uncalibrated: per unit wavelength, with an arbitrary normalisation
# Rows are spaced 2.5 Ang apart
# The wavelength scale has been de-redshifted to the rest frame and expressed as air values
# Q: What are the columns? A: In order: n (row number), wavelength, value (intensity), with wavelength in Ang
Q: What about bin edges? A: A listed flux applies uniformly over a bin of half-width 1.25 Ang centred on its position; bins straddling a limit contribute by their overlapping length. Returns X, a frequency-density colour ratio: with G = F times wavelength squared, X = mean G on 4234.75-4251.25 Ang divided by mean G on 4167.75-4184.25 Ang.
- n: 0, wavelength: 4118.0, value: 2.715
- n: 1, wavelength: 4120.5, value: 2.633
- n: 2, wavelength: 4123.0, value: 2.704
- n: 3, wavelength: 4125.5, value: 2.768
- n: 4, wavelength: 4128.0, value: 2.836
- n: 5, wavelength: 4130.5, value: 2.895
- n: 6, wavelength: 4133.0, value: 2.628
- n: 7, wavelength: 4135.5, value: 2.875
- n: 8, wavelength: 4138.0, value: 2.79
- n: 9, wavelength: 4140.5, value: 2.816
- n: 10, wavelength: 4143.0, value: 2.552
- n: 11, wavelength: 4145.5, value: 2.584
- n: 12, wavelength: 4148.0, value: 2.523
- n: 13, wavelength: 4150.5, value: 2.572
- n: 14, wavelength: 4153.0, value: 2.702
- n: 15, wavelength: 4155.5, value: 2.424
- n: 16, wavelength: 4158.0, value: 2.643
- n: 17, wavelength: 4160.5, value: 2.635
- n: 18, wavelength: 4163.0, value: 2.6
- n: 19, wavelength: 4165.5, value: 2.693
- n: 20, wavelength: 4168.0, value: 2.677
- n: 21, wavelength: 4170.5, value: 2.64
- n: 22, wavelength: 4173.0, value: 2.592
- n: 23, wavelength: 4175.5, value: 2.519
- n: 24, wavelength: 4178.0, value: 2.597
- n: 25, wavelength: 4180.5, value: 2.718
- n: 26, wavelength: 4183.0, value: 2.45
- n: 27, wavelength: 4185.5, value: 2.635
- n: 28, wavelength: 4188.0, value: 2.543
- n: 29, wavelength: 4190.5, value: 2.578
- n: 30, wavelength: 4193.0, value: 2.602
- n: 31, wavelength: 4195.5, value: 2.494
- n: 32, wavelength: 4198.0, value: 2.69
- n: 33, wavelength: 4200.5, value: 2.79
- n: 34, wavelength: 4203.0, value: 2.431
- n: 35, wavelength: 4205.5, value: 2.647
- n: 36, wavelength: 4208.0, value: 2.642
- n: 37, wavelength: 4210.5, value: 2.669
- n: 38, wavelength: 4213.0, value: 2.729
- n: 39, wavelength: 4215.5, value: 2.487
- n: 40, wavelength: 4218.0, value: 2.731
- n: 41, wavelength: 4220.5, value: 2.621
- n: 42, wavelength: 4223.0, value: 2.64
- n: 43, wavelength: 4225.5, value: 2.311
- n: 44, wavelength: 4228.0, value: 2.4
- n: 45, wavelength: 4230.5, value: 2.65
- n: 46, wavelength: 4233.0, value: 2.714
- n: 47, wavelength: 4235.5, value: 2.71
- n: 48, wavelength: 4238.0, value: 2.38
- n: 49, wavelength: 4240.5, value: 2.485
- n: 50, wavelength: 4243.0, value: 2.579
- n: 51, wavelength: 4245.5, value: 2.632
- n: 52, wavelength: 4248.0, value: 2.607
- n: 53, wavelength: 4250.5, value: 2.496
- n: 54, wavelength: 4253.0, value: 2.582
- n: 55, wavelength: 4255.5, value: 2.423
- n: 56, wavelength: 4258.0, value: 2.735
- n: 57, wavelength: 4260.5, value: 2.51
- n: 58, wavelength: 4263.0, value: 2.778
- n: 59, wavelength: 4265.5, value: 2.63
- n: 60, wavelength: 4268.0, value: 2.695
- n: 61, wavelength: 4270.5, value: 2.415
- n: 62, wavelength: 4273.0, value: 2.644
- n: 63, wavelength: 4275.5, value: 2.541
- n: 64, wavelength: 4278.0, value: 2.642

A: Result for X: 1.02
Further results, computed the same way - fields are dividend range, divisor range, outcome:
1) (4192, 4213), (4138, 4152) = 1.03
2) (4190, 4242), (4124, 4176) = 1.00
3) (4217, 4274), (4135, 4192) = 1.02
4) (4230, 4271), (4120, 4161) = 1.02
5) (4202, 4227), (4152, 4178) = 1.02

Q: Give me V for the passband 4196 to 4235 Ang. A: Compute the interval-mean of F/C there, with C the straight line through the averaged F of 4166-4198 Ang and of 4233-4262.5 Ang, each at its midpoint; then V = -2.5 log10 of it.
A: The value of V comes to -0.01 mag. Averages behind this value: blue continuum 2.59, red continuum 2.57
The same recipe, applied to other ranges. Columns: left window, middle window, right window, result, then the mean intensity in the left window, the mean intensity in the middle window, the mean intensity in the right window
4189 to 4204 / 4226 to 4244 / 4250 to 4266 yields 0.020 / 2.6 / 2.55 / 2.6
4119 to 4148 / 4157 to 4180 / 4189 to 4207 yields 0.014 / 2.73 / 2.62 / 2.6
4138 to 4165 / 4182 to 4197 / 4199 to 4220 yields 0.033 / 2.62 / 2.55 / 2.64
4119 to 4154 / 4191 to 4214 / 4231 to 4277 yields 0.004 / 2.71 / 2.63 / 2.59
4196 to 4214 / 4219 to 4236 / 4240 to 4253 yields 0.012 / 2.65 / 2.57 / 2.57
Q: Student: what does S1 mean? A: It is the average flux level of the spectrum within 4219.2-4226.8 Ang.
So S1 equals 2.52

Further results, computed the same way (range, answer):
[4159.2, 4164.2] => 2.62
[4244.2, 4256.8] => 2.55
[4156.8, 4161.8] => 2.64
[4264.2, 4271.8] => 2.58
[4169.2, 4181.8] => 2.61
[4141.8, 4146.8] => 2.57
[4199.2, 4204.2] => 2.61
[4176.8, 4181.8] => 2.66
